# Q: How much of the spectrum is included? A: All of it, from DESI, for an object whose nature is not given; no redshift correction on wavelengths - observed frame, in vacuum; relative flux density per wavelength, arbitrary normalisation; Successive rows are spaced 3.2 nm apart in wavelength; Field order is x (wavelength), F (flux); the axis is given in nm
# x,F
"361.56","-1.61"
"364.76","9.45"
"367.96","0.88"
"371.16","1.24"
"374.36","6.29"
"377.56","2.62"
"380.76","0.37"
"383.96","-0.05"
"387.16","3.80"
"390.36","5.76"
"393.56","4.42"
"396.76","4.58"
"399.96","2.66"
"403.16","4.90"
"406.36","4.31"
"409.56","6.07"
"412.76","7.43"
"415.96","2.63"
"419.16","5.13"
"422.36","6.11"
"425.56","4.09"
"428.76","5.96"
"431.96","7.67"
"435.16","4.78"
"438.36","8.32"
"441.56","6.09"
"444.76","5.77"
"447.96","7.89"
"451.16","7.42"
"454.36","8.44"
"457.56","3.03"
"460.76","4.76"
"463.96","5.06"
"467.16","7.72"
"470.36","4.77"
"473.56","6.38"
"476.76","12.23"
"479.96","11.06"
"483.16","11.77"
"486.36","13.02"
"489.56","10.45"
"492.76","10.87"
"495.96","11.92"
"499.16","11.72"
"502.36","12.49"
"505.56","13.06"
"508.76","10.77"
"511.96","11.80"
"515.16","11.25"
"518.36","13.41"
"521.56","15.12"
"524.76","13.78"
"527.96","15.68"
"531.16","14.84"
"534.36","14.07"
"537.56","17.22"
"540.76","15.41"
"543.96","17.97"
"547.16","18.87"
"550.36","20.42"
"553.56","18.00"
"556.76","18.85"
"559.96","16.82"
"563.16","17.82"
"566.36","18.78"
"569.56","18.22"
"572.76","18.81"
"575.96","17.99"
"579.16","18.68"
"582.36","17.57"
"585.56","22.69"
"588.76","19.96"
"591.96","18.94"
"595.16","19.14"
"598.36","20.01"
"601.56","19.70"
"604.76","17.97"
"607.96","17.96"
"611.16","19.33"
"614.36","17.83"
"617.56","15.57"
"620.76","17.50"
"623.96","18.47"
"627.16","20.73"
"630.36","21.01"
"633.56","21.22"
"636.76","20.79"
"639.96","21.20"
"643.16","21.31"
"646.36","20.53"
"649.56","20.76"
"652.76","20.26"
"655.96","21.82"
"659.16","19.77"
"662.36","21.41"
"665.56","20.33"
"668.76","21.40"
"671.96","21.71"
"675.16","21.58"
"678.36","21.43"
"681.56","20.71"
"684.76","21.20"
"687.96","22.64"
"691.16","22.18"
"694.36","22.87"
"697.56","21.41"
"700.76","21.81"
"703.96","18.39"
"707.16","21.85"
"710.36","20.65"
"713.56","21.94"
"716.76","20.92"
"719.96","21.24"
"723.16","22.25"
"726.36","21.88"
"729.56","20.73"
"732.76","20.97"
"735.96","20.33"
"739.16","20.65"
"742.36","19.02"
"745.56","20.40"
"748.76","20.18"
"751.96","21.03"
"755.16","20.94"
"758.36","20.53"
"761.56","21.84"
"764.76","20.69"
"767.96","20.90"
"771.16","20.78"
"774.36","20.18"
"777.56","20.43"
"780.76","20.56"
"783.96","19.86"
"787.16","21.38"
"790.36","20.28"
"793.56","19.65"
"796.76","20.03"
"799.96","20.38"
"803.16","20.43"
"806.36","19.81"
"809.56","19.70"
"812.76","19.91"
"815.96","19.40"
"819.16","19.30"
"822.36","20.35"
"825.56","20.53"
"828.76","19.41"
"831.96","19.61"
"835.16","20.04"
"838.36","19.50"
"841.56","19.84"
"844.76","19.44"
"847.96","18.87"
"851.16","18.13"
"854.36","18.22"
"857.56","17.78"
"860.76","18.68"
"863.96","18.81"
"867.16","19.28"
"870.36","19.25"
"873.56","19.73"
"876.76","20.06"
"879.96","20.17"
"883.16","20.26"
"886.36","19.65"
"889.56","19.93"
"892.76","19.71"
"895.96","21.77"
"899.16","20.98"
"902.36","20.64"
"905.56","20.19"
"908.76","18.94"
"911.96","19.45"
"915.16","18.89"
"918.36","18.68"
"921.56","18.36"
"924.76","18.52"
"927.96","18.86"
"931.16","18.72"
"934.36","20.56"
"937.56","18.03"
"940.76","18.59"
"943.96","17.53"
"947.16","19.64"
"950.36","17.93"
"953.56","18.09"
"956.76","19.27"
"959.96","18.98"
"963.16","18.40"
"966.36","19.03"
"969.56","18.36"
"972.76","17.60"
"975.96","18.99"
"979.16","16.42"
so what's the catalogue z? 0.194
